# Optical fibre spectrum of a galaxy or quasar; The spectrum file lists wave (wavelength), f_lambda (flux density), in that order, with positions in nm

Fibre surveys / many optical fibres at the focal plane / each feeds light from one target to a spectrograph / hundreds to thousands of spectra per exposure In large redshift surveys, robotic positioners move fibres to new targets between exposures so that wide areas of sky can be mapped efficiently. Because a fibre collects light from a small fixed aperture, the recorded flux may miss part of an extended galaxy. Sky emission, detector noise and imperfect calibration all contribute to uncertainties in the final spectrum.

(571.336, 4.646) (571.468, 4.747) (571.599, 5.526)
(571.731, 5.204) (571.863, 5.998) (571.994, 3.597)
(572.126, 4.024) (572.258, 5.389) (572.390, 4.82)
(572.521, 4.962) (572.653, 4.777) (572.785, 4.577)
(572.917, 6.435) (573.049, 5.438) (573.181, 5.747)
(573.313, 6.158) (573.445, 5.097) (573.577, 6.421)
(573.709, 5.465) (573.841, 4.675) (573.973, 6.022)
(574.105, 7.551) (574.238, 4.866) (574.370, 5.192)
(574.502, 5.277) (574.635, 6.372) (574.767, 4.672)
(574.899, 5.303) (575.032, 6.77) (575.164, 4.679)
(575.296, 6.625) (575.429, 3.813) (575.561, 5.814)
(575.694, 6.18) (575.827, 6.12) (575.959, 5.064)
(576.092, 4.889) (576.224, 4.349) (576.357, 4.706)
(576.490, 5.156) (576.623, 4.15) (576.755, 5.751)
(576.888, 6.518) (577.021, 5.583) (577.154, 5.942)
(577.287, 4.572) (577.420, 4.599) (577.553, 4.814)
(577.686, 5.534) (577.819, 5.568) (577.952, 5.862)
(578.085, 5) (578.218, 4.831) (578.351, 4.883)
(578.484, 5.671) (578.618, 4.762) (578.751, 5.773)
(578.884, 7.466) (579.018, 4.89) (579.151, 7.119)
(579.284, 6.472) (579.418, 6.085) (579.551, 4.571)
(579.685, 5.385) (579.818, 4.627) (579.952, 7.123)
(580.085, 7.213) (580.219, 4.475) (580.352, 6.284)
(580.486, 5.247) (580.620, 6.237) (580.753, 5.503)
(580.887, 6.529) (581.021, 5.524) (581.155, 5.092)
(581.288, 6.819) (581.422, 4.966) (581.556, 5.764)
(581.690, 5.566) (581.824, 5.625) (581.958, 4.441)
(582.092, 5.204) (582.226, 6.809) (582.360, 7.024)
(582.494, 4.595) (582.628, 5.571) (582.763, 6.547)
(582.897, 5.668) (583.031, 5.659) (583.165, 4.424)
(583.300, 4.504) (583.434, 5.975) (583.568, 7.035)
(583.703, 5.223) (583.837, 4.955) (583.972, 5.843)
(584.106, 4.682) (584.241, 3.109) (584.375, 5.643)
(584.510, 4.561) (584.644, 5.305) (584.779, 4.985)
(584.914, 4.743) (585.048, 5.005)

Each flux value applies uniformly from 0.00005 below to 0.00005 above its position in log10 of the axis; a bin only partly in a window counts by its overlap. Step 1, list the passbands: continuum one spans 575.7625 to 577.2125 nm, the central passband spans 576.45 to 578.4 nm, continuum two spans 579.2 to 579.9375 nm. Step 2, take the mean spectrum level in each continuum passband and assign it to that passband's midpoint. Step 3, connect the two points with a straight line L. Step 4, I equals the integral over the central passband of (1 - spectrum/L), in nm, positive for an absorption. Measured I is 0.04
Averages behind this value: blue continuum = 5.29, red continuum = 5.59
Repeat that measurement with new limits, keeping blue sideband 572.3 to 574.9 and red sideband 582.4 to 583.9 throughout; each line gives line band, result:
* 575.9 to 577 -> 0.08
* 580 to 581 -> -0.08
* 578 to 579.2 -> -0.02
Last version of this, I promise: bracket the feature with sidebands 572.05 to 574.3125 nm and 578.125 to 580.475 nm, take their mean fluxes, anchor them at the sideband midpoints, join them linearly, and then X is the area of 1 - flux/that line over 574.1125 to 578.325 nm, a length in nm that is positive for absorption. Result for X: 0.18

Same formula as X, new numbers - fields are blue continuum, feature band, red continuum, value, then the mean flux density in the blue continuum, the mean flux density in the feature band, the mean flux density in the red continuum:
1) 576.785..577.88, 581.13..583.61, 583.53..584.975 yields -0.24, 5.4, 5.64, 5.06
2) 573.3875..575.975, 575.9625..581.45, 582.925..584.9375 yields -0.13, 5.61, 5.52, 5.13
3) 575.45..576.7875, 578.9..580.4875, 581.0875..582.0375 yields -0.15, 5.16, 5.87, 5.47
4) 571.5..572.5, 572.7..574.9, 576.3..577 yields -0.23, 4.93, 5.61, 5.28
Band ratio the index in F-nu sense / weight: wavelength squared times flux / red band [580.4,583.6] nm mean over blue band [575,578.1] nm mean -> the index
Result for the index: 1.08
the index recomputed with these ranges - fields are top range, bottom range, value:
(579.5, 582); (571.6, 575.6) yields 1.07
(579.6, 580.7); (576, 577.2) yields 1.13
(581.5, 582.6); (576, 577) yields 1.13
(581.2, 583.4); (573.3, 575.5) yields 1.03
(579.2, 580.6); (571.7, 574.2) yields 1.10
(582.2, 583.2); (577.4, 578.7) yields 1.14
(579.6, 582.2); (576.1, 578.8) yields 1.11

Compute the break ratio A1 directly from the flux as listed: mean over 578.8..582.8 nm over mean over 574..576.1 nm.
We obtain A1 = 1.04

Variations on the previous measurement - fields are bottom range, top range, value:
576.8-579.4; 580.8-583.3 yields 1.01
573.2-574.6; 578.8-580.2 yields 1.06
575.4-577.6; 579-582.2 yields 1.10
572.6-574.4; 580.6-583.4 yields 1.00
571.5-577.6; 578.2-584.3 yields 1.05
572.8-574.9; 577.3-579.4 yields 0.98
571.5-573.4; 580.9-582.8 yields 1.10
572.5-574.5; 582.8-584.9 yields 0.93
